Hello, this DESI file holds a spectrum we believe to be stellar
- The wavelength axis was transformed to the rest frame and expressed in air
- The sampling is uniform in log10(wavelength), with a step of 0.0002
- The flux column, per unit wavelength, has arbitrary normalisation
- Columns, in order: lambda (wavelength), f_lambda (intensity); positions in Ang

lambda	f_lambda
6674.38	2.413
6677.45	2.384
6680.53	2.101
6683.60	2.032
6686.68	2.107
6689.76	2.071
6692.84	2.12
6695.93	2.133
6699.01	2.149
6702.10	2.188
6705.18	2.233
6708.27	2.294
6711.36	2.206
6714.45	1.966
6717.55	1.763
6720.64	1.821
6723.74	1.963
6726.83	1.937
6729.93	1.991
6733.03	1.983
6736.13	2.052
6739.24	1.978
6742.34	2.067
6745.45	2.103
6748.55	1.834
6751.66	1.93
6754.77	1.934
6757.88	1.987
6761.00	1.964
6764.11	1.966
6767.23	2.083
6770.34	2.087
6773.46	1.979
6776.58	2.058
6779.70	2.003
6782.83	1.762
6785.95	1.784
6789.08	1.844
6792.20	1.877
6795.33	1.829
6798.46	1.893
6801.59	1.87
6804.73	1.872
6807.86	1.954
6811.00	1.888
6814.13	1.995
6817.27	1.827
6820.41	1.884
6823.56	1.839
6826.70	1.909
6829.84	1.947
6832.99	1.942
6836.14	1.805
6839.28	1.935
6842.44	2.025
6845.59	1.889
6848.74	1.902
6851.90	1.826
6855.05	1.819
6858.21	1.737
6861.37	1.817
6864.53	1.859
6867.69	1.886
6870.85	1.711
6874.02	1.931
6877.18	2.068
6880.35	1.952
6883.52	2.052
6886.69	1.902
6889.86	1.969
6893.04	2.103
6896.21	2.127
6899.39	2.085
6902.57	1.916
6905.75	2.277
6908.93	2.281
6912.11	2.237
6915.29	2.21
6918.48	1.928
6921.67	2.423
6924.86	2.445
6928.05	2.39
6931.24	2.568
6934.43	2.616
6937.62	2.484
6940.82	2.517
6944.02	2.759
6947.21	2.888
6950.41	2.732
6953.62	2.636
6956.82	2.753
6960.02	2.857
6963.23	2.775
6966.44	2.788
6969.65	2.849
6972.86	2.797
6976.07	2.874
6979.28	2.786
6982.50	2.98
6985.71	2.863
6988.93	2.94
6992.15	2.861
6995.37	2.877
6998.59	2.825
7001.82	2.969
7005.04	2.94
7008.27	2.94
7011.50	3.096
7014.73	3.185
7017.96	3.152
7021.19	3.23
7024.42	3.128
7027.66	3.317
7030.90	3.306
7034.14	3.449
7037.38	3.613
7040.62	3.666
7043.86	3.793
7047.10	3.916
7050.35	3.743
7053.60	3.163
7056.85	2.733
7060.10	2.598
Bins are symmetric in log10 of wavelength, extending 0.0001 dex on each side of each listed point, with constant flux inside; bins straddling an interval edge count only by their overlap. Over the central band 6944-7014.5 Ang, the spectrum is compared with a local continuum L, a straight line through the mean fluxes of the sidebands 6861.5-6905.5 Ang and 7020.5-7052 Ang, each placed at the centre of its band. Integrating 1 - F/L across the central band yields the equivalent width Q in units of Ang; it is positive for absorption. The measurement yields 1.8 Ang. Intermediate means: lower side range 1.97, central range 2.86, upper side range 3.52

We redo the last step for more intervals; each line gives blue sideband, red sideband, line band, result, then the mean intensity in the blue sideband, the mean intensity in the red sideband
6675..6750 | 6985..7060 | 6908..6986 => 8.25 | 2.07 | 3.2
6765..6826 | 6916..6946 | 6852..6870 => 2.95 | 1.91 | 2.46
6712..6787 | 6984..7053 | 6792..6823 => 4.81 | 1.96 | 3.23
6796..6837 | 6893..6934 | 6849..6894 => 4.19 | 1.89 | 2.25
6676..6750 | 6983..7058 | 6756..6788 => 4.41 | 2.06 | 3.2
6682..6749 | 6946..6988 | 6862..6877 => 3.89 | 2.05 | 2.81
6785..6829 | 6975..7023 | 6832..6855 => 2.08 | 1.88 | 2.97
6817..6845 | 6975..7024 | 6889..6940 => 3.67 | 1.9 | 2.97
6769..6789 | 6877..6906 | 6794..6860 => 3.07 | 1.94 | 2.03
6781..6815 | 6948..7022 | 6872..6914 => 5.71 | 1.87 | 2.9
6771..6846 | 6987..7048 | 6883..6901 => 2.87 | 1.9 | 3.21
